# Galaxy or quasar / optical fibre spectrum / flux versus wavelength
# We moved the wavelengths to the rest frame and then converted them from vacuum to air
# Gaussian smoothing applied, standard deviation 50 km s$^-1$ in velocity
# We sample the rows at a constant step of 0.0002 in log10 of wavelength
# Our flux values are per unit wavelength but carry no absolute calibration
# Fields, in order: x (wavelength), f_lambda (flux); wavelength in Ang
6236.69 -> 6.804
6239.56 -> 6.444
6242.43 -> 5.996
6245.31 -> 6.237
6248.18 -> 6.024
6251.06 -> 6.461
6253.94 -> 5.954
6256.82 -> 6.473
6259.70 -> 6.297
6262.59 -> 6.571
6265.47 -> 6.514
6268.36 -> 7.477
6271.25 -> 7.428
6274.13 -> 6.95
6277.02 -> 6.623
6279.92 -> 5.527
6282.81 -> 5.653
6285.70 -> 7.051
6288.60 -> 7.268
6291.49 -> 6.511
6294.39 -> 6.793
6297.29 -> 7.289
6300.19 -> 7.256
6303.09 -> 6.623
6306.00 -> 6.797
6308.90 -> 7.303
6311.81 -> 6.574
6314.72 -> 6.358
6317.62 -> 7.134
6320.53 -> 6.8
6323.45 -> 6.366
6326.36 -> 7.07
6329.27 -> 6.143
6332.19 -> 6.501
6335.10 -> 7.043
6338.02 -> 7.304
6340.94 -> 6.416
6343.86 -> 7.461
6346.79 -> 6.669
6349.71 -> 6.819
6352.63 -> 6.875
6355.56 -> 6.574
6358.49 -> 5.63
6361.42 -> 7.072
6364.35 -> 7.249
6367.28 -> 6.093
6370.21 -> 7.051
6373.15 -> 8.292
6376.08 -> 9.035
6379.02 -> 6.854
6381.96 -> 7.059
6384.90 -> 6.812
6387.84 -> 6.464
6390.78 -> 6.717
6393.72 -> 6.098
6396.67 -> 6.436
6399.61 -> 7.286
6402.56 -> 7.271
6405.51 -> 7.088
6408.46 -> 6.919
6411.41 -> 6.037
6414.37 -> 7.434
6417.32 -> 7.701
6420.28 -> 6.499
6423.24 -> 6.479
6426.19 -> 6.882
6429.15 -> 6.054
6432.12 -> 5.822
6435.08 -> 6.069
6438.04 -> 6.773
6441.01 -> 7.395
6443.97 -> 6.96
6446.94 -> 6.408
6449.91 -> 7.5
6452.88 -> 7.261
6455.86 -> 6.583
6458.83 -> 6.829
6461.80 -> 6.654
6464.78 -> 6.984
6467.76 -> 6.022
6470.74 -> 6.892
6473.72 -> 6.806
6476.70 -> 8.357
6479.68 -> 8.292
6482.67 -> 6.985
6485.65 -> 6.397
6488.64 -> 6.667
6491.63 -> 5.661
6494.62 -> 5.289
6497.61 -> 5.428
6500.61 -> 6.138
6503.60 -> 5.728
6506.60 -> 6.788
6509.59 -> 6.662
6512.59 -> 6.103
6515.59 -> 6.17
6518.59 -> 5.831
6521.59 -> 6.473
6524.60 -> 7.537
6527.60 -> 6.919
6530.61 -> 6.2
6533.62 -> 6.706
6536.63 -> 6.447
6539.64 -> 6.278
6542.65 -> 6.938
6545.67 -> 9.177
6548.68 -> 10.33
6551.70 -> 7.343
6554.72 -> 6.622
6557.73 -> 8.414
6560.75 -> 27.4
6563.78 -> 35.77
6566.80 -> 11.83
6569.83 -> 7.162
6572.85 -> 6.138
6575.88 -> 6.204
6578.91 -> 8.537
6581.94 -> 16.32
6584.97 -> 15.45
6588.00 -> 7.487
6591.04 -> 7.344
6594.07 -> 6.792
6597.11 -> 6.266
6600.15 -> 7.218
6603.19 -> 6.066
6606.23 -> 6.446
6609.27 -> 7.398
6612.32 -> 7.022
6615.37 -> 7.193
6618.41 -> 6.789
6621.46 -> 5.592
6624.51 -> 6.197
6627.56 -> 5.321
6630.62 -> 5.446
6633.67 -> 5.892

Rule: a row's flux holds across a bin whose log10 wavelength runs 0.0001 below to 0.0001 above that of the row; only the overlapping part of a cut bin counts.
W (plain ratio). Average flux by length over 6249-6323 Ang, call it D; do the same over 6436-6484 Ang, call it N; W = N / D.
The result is 1.1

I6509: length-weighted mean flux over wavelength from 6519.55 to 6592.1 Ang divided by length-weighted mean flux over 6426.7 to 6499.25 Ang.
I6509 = 1.5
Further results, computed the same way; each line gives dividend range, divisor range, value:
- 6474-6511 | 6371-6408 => 0.92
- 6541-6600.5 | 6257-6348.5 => 1.63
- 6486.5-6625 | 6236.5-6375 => 1.25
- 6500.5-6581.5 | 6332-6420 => 1.31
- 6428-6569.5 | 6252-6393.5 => 1.17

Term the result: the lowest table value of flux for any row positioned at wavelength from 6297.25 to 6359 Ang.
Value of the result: 5.63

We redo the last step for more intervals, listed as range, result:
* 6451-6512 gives 5.289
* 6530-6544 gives 6.2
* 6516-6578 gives 5.831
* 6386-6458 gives 5.822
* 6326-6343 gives 6.143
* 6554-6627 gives 5.592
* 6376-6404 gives 6.098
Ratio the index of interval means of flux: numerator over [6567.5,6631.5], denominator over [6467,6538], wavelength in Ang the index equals 1.17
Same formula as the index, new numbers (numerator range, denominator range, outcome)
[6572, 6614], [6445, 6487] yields 1.17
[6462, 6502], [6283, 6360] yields 0.98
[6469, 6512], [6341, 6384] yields 0.93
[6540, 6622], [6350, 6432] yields 1.43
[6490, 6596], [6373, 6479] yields 1.29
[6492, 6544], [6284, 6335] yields 0.93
